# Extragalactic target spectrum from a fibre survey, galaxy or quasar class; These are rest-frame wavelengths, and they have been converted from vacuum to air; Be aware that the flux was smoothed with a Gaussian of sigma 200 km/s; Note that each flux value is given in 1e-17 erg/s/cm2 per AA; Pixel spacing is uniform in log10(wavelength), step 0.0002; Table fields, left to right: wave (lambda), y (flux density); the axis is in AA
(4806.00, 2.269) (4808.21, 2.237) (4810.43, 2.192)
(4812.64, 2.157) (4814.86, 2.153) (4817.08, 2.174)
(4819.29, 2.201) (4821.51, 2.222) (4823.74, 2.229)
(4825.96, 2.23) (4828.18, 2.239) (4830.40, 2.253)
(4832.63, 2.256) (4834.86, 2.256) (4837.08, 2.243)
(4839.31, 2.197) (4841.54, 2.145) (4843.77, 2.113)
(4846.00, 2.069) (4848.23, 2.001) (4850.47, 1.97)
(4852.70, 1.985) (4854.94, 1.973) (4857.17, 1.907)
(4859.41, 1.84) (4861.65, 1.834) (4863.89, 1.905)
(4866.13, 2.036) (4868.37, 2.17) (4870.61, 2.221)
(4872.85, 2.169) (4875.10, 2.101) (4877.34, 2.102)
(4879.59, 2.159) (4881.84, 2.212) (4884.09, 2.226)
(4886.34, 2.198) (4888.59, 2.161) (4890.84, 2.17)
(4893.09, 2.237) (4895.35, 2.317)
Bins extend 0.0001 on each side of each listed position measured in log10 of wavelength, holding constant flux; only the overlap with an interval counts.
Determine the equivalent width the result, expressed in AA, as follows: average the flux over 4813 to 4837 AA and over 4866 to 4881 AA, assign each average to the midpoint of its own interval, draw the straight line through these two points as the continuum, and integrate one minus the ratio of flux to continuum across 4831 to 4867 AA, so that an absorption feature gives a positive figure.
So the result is 2.2 AA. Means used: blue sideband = 2.22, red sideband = 2.15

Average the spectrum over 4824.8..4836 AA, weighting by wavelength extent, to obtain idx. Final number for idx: 2.25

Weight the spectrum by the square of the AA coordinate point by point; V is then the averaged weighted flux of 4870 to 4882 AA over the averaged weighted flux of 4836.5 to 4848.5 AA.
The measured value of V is 1.02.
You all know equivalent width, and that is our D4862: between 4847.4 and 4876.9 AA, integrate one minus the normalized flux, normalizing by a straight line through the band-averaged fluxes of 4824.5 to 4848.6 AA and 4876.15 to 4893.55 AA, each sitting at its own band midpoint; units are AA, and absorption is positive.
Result 2.3 AA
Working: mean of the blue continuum 2.19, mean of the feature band 2.01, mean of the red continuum 2.18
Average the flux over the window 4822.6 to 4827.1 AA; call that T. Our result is 2.23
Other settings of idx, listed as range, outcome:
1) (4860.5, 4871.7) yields 2.03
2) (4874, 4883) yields 2.14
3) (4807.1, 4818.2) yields 2.18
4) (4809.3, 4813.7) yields 2.18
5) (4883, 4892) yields 2.19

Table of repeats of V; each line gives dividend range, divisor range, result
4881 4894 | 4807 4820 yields 1.04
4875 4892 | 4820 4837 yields 0.99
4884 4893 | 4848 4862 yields 1.15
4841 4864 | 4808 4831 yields 0.91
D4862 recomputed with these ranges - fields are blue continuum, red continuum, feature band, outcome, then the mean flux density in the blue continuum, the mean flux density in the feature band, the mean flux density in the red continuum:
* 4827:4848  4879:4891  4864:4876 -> 0.4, 2.19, 2.12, 2.19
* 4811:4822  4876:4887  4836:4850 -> 0.4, 2.18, 2.12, 2.18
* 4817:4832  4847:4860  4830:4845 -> -0.7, 2.23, 2.21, 1.95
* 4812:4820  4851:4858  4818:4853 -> -1.7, 2.17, 2.17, 1.96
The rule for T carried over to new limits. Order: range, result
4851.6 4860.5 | 1.93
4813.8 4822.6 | 2.19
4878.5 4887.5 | 2.2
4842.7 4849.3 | 2.06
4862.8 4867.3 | 1.97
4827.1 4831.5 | 2.25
